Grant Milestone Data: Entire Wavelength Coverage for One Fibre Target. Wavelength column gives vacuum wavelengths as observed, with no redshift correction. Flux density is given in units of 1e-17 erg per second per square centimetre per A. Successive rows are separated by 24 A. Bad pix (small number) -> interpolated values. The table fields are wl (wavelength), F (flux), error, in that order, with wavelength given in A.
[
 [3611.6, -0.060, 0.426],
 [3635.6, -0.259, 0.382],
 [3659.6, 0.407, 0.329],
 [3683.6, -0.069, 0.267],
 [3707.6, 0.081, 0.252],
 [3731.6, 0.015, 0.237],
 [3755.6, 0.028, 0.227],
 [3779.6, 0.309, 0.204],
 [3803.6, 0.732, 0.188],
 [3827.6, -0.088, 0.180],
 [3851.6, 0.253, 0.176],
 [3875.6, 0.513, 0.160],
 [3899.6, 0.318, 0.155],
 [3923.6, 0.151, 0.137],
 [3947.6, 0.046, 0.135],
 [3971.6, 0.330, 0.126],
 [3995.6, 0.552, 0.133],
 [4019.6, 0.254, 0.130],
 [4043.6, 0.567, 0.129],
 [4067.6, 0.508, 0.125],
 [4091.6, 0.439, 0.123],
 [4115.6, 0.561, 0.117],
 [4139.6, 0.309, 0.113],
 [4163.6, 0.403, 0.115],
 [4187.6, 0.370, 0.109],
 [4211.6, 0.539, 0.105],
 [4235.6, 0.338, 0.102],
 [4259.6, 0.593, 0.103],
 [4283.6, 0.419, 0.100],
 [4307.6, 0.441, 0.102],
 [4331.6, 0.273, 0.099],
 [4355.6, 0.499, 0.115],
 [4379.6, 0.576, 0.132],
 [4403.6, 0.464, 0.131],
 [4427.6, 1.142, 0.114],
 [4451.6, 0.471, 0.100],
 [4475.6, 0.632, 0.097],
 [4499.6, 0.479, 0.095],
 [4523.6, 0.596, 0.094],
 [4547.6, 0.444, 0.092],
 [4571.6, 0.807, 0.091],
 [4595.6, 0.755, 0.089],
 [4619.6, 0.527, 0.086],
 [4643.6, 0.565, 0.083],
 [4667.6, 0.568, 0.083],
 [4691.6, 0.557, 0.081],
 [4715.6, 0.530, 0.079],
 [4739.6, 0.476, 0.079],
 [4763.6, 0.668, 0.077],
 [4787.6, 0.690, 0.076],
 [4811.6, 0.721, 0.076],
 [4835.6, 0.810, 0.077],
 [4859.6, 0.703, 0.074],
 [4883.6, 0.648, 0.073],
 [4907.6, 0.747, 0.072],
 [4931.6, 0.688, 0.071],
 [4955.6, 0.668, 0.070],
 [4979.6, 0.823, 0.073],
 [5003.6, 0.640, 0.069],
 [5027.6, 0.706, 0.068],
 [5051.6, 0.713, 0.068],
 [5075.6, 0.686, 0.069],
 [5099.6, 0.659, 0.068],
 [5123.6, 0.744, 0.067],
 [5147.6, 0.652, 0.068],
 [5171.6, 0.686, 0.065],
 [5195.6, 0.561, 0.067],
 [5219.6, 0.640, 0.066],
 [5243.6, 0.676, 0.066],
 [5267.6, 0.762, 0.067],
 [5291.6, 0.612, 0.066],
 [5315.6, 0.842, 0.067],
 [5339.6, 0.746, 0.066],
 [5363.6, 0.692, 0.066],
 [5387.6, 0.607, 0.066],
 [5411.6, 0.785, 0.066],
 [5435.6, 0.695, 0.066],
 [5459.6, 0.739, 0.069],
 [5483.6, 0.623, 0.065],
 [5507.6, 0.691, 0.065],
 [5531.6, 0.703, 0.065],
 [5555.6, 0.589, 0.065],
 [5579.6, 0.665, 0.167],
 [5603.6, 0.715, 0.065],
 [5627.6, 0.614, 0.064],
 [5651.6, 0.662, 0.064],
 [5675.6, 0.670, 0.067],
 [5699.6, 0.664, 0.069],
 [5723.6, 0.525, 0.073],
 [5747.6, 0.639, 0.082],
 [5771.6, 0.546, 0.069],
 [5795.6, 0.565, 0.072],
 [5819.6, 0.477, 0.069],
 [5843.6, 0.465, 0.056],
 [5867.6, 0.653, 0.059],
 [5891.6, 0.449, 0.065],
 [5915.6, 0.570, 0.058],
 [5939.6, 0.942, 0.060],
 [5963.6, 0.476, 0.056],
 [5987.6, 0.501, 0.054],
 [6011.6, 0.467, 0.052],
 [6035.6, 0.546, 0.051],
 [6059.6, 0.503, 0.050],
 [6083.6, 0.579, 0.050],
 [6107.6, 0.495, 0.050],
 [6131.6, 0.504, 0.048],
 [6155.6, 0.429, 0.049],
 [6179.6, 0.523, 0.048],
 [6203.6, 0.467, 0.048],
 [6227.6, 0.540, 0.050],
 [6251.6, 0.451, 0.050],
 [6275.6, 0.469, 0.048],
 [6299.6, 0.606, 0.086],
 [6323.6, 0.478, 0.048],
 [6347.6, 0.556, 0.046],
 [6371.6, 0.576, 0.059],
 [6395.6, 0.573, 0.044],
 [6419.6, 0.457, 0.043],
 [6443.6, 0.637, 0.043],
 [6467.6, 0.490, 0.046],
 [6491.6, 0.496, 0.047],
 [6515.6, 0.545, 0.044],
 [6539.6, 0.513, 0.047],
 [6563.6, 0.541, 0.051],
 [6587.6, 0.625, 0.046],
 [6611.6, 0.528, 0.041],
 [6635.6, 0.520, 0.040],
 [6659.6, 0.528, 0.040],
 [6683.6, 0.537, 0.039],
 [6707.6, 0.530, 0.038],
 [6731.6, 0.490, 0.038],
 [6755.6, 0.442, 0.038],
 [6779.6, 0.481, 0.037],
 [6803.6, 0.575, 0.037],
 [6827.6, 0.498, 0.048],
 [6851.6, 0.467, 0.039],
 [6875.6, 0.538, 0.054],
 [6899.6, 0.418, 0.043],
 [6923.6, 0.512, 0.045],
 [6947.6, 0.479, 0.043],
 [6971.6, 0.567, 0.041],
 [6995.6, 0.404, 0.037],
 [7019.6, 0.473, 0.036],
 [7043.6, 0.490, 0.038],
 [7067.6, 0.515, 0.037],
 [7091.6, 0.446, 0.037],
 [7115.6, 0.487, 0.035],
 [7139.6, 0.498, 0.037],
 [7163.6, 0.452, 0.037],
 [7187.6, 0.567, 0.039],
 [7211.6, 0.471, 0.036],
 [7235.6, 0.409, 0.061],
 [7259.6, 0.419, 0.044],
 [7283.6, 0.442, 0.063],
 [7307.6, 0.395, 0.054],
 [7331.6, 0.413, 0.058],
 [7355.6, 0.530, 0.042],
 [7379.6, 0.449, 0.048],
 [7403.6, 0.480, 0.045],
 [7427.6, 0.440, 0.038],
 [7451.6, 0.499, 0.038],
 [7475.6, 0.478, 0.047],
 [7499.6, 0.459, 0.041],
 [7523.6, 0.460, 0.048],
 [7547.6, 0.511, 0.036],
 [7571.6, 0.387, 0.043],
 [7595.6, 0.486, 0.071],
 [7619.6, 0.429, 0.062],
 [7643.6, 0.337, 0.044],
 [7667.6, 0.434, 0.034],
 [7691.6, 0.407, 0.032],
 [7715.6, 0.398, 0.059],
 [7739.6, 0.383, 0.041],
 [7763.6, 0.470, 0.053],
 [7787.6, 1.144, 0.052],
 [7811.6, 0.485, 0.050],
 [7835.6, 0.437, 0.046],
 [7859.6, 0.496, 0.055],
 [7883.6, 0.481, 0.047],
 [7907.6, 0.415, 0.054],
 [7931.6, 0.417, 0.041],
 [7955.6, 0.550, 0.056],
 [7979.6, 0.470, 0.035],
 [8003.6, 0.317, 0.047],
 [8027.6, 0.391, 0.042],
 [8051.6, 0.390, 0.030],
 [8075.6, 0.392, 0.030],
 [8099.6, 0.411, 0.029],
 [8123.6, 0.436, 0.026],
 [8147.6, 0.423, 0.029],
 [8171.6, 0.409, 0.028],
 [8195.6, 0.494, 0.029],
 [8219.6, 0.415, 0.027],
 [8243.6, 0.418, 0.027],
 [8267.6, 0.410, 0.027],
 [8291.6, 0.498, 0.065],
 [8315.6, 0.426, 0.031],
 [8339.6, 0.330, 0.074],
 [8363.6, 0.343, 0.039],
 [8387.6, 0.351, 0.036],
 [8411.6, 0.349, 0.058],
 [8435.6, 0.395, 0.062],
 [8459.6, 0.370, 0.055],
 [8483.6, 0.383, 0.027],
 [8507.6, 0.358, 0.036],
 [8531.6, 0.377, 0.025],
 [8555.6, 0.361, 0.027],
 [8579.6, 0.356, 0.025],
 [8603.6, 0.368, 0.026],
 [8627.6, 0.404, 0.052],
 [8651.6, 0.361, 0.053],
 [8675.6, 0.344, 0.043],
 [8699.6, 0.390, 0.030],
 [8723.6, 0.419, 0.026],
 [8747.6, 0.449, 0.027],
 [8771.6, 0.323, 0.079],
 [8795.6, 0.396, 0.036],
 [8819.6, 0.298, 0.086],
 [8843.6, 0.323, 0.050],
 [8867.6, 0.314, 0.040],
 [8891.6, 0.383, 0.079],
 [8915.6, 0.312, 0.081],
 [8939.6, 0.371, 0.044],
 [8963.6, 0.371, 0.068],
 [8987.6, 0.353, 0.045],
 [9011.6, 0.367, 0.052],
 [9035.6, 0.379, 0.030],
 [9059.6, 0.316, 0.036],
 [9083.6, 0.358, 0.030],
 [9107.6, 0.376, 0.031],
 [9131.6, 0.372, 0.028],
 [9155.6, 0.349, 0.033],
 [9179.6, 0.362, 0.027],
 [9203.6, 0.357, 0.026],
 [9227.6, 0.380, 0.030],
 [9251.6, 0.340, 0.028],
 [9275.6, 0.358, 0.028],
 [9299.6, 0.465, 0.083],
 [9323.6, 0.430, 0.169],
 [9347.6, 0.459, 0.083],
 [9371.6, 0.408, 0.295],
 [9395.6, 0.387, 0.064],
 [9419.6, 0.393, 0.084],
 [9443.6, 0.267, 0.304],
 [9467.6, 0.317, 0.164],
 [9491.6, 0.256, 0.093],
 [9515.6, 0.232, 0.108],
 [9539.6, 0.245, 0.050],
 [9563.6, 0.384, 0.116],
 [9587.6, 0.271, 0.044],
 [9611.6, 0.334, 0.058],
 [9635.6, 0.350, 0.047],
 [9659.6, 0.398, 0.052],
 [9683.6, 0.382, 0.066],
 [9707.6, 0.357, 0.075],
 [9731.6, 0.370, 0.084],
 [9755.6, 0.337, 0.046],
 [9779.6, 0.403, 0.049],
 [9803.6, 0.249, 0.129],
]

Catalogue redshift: 0.185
